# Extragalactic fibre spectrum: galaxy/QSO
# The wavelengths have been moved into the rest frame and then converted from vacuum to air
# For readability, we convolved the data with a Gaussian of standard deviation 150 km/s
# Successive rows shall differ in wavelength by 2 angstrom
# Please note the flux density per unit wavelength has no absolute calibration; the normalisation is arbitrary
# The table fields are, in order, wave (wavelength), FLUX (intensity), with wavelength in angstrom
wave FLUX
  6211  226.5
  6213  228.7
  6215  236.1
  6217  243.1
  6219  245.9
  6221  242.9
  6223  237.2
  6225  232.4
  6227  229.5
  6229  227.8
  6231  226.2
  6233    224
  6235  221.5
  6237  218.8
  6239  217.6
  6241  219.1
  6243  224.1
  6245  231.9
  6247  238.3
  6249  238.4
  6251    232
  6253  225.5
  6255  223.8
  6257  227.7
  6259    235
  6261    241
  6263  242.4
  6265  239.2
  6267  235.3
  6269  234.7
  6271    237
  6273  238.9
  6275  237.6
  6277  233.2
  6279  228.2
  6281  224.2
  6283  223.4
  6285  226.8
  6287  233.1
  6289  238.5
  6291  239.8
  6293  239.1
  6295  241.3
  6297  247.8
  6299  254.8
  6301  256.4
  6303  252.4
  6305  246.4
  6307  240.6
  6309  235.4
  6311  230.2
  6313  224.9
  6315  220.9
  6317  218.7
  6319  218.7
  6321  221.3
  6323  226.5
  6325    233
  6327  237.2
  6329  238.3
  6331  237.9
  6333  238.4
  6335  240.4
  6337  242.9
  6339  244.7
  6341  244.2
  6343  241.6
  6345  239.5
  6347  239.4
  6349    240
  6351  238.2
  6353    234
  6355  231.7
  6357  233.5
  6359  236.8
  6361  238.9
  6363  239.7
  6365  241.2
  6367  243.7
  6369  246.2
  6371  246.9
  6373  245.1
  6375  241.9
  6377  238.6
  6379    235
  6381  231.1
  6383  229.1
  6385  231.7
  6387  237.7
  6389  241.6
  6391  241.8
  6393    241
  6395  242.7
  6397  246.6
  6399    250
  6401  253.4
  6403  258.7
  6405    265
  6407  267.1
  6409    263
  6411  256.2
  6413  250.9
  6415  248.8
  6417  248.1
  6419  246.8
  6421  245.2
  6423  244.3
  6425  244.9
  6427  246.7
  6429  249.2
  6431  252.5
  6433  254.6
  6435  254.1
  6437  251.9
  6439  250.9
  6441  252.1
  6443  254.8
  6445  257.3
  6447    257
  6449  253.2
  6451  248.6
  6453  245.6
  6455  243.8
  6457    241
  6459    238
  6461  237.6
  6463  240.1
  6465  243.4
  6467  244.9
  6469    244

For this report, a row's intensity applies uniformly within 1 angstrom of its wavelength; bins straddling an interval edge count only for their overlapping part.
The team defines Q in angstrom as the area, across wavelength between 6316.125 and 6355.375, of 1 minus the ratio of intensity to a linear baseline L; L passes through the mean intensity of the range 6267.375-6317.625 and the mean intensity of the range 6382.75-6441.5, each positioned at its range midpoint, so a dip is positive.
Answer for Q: 0.9 angstrom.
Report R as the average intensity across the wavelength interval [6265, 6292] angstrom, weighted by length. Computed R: 233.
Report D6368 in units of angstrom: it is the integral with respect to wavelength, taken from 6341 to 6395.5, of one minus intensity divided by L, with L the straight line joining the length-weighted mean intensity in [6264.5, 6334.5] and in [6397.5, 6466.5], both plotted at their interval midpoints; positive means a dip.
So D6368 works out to 0.9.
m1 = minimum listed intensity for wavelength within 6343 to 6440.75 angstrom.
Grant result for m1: 229.1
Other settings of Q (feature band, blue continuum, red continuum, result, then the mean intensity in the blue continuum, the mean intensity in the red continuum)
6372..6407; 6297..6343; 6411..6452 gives 0.3 angstrom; 237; 251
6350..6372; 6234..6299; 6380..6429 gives 0.3 angstrom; 233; 247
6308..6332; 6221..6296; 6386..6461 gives 1.0 angstrom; 232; 250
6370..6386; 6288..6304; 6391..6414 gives 0.9 angstrom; 246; 254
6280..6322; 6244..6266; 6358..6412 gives 0.5 angstrom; 234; 245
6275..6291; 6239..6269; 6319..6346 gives 0.2 angstrom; 232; 237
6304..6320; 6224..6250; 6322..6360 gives 0.4 angstrom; 227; 238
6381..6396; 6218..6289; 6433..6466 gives 0.3 angstrom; 231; 248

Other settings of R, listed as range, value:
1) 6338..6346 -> 242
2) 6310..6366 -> 235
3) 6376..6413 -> 246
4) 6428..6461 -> 250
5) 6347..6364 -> 237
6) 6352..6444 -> 246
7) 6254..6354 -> 236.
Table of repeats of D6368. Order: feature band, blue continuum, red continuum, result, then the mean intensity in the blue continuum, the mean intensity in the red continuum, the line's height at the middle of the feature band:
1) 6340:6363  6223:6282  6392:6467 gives 0.3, 231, 250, 241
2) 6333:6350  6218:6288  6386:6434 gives 0.0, 231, 250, 242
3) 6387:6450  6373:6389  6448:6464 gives -3.0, 236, 243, 240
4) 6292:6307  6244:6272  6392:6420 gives -0.5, 234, 253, 240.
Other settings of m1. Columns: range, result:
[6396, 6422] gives 245.2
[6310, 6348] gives 218.7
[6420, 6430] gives 244.3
